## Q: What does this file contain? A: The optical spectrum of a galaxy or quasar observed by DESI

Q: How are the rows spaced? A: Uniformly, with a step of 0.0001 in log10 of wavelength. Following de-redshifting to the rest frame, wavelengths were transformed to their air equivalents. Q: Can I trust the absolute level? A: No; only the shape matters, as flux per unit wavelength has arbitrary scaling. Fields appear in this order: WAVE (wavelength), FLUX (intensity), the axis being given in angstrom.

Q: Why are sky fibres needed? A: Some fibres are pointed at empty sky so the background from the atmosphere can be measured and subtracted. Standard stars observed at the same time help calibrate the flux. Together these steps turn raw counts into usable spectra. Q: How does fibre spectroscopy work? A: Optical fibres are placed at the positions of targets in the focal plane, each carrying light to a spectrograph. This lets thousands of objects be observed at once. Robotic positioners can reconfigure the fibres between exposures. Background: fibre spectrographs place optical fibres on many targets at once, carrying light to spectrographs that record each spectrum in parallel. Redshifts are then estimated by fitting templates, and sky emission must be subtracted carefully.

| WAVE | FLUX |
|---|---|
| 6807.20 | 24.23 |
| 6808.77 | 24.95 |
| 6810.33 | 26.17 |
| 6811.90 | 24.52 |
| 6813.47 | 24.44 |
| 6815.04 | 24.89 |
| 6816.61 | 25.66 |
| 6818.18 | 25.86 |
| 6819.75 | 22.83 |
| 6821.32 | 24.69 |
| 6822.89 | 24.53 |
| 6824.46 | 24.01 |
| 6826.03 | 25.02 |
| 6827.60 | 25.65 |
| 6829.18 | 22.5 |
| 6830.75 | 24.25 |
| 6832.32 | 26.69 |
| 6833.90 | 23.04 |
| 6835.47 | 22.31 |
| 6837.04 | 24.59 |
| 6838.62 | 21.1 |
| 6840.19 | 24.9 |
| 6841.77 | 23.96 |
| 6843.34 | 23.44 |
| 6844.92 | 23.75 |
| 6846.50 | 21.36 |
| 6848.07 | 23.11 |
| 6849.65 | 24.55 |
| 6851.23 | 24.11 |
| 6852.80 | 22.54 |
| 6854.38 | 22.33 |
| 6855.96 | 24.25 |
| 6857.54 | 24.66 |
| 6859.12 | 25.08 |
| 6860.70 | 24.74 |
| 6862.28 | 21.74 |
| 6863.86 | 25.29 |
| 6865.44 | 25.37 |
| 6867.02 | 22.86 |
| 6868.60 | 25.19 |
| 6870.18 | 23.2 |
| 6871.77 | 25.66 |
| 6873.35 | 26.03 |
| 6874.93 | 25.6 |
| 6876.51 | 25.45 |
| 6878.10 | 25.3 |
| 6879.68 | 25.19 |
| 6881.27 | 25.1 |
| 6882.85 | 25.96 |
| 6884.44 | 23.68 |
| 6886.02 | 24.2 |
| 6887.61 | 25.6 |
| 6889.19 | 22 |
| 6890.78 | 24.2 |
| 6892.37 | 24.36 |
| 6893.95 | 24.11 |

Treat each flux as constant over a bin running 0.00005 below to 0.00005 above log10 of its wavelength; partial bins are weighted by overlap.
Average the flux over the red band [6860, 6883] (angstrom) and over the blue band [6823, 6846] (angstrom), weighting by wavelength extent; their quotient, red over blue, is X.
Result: 1.04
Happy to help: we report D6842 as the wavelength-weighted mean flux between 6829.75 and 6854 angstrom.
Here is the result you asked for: 23.6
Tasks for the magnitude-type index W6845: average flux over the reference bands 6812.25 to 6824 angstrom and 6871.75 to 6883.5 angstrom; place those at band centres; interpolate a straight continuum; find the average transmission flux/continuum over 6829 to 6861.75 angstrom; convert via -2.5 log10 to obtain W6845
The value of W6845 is 0.06 mag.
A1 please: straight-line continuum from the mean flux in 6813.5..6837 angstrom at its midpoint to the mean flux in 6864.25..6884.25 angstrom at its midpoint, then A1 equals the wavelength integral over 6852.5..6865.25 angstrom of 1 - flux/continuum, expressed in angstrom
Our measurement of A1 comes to 0.5 angstrom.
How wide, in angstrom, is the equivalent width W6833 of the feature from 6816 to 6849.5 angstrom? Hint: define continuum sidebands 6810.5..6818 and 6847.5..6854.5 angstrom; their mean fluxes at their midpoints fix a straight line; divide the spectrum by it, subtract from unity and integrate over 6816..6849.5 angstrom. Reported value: 0.4 angstrom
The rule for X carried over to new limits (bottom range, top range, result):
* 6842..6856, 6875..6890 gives 1.06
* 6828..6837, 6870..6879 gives 1.06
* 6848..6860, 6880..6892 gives 1.02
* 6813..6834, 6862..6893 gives 1.00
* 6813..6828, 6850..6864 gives 0.96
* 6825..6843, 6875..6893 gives 1.03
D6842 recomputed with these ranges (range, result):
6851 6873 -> 24.1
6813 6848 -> 24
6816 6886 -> 24.3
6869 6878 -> 25.2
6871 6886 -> 25.3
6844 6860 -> 23.6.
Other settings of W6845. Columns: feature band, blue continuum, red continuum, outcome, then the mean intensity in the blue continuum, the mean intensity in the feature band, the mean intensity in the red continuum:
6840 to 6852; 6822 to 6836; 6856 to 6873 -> 0.03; 24.3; 23.6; 24.4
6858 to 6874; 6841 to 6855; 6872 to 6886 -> 0.00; 23.3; 24.5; 25.3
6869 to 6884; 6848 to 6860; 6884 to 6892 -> -0.06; 23.9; 25.2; 24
